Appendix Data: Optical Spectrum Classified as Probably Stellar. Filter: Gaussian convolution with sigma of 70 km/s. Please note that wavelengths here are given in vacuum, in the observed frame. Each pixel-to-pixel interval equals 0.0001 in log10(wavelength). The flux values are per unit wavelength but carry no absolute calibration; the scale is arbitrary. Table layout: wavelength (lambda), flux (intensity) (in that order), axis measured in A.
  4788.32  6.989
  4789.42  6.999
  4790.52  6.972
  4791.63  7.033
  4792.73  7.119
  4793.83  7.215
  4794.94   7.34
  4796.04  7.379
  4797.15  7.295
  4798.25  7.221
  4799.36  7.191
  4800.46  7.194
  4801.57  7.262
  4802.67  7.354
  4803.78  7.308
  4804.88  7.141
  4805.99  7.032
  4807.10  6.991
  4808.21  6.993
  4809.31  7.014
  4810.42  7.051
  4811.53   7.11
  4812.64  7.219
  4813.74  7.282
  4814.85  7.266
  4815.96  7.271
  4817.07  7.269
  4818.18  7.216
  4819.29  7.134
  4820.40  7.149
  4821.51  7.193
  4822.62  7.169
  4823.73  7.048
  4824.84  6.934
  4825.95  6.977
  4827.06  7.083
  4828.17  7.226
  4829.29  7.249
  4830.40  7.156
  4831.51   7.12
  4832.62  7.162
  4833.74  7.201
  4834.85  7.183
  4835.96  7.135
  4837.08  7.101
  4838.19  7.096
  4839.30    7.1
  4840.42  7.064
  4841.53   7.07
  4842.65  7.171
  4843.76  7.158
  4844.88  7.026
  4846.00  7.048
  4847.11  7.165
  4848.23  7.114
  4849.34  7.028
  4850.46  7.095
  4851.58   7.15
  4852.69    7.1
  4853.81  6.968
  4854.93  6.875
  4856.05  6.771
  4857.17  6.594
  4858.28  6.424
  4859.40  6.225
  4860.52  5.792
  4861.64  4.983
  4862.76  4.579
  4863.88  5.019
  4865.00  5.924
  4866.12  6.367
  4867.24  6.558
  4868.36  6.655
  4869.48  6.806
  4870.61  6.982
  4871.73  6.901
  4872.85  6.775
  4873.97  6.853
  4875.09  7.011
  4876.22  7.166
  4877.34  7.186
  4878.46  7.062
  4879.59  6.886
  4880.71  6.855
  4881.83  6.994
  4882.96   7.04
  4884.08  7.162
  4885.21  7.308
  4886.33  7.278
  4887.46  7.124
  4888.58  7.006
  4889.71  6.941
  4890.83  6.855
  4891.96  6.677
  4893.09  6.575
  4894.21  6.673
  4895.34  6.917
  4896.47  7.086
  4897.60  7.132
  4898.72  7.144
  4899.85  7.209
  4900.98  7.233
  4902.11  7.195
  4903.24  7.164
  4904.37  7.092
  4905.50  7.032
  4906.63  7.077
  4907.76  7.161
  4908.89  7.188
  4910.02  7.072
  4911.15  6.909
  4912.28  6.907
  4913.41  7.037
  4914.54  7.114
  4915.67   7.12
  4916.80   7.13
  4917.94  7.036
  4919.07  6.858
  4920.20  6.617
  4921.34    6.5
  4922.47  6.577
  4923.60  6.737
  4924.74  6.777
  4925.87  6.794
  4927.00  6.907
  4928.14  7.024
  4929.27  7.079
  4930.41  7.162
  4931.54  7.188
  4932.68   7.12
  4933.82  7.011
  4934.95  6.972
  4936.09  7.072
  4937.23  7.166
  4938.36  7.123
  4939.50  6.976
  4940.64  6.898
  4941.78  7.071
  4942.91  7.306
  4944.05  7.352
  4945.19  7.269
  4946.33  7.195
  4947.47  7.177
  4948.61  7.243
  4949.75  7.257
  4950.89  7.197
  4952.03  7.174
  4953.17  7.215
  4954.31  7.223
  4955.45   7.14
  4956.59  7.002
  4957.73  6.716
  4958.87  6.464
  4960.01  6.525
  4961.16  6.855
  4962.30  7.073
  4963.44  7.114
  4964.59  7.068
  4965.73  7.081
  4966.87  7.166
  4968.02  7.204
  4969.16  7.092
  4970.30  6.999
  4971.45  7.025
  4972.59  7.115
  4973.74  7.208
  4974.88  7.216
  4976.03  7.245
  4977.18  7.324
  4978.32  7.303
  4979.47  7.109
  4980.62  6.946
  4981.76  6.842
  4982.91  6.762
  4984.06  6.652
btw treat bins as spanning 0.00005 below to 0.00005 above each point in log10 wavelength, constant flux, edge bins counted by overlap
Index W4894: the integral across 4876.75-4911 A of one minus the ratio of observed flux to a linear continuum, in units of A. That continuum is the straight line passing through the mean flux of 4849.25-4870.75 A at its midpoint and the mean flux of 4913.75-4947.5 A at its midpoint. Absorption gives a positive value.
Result -1.9 A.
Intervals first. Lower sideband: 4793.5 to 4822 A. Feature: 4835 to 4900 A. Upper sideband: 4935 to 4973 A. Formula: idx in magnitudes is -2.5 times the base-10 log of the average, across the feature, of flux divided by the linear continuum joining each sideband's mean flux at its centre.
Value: 0.05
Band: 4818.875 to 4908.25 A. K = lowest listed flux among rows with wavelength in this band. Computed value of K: 4.579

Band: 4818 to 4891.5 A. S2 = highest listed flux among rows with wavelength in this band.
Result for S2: 7.308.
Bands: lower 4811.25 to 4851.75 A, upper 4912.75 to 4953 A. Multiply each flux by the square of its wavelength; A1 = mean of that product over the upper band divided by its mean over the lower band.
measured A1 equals 1.0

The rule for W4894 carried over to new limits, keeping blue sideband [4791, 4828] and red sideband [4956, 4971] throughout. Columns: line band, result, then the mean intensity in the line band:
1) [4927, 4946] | -0.3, 7.1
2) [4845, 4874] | 2.3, 6.53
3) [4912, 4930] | 0.3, 6.89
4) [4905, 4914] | 0.0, 7.05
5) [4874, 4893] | 0.1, 7.02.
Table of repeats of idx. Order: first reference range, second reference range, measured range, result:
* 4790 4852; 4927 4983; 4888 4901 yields 0.03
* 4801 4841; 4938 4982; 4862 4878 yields 0.10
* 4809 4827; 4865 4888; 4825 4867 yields 0.04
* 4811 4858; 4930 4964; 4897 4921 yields 0.00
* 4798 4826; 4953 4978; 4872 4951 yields 0.01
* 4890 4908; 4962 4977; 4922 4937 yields 0.02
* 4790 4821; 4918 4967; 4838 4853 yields 0.00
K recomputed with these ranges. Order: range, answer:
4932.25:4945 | 6.898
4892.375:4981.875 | 6.464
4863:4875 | 5.019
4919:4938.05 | 6.5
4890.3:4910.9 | 6.575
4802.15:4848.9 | 6.934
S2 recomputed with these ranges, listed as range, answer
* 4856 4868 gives 6.771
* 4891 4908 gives 7.233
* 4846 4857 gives 7.165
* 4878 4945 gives 7.352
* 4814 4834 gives 7.271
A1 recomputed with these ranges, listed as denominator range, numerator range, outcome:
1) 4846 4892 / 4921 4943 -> 1.06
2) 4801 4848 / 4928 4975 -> 1.05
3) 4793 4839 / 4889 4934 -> 1.01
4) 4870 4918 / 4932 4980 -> 1.04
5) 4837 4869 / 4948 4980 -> 1.12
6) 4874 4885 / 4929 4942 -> 1.03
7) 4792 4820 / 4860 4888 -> 0.95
